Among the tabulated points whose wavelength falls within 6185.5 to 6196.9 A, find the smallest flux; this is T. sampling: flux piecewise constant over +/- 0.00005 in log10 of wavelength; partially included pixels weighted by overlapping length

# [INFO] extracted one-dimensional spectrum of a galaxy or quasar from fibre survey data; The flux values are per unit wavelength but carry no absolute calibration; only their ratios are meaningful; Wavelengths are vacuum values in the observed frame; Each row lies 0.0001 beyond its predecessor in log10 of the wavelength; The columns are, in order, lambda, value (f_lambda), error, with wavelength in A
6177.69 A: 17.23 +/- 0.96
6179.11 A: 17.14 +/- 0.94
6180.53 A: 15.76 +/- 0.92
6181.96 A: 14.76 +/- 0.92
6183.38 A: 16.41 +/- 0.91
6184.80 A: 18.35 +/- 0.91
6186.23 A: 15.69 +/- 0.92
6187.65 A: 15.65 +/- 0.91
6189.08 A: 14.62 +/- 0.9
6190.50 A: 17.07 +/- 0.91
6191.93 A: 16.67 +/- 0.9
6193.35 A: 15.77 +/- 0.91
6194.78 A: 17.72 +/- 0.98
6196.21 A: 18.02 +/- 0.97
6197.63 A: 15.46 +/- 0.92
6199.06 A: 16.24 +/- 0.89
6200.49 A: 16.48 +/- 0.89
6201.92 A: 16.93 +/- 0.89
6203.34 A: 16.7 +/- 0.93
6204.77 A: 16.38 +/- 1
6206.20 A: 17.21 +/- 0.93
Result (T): 14.62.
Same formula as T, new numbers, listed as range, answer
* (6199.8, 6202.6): 16.48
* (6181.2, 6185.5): 14.76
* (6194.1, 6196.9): 17.72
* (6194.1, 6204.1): 15.46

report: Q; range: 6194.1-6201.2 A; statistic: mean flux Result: 16.8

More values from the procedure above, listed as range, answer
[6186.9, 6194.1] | 16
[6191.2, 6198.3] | 16.7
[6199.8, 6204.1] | 16.7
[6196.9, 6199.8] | 15.9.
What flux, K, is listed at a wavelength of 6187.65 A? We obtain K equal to 15.65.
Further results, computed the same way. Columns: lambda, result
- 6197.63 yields 15.46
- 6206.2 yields 17.21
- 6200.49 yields 16.48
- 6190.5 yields 17.07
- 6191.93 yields 16.67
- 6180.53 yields 15.76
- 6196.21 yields 18.02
